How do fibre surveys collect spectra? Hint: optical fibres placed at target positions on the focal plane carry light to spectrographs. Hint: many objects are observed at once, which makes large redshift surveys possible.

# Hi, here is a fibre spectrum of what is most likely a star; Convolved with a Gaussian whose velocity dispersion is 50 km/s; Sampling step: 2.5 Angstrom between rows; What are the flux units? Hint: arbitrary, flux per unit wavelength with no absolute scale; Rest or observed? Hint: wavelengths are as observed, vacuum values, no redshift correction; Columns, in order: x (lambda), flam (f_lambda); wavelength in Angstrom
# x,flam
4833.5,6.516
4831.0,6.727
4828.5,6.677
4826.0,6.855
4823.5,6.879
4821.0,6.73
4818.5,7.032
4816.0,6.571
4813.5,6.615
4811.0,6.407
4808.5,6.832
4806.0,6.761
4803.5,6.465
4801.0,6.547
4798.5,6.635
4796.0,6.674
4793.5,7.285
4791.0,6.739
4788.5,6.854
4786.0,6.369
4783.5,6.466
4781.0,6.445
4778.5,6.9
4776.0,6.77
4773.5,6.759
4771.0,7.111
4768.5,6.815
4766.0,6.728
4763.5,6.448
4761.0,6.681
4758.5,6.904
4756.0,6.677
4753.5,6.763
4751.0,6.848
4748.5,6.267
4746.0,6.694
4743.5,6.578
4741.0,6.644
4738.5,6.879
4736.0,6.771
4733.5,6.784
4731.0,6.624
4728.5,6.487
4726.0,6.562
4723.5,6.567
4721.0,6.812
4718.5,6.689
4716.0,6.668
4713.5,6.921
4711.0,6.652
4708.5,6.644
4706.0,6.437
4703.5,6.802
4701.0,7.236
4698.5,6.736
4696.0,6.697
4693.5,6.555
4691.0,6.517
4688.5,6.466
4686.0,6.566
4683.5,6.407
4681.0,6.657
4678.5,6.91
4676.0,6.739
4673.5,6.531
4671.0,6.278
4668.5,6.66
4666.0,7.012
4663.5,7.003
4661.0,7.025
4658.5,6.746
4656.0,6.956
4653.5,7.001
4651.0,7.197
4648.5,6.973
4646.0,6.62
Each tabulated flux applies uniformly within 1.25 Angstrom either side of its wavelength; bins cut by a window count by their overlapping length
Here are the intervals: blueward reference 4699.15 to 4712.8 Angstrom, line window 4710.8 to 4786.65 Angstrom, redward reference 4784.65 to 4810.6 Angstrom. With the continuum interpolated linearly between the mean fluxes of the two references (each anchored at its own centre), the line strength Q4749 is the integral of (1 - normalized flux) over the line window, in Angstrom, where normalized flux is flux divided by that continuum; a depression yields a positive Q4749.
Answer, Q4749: 0.5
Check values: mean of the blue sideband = 6.76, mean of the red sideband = 6.71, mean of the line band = 6.69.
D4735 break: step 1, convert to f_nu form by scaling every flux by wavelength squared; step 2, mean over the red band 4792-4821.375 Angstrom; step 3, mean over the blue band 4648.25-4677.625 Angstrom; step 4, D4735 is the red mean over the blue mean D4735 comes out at 1.04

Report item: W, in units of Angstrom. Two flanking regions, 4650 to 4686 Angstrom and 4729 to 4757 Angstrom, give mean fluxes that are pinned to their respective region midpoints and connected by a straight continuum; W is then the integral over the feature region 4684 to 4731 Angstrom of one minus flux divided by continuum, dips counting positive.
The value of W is 0.5 Angstrom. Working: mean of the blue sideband 6.78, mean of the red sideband 6.68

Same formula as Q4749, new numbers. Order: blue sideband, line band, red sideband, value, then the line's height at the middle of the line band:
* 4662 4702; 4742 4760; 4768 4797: 0.17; 6.74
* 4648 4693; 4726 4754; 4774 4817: 0.19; 6.71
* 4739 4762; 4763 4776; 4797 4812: -0.26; 6.66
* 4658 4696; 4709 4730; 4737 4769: 0.03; 6.68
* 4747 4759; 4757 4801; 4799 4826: -0.33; 6.68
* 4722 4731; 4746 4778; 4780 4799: -0.49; 6.63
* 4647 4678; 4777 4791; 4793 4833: 0.25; 6.74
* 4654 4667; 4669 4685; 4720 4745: 0.69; 6.89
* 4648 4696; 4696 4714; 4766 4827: -0.07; 6.74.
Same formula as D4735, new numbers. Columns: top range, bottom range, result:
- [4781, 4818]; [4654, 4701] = 1.04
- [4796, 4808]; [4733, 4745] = 1.01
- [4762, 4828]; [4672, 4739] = 1.05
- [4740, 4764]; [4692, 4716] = 1.01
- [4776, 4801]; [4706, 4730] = 1.04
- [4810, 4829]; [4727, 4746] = 1.04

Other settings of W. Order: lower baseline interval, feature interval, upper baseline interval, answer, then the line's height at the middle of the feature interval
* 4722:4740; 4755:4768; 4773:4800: 0.0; 6.69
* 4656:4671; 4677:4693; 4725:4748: 0.5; 6.79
